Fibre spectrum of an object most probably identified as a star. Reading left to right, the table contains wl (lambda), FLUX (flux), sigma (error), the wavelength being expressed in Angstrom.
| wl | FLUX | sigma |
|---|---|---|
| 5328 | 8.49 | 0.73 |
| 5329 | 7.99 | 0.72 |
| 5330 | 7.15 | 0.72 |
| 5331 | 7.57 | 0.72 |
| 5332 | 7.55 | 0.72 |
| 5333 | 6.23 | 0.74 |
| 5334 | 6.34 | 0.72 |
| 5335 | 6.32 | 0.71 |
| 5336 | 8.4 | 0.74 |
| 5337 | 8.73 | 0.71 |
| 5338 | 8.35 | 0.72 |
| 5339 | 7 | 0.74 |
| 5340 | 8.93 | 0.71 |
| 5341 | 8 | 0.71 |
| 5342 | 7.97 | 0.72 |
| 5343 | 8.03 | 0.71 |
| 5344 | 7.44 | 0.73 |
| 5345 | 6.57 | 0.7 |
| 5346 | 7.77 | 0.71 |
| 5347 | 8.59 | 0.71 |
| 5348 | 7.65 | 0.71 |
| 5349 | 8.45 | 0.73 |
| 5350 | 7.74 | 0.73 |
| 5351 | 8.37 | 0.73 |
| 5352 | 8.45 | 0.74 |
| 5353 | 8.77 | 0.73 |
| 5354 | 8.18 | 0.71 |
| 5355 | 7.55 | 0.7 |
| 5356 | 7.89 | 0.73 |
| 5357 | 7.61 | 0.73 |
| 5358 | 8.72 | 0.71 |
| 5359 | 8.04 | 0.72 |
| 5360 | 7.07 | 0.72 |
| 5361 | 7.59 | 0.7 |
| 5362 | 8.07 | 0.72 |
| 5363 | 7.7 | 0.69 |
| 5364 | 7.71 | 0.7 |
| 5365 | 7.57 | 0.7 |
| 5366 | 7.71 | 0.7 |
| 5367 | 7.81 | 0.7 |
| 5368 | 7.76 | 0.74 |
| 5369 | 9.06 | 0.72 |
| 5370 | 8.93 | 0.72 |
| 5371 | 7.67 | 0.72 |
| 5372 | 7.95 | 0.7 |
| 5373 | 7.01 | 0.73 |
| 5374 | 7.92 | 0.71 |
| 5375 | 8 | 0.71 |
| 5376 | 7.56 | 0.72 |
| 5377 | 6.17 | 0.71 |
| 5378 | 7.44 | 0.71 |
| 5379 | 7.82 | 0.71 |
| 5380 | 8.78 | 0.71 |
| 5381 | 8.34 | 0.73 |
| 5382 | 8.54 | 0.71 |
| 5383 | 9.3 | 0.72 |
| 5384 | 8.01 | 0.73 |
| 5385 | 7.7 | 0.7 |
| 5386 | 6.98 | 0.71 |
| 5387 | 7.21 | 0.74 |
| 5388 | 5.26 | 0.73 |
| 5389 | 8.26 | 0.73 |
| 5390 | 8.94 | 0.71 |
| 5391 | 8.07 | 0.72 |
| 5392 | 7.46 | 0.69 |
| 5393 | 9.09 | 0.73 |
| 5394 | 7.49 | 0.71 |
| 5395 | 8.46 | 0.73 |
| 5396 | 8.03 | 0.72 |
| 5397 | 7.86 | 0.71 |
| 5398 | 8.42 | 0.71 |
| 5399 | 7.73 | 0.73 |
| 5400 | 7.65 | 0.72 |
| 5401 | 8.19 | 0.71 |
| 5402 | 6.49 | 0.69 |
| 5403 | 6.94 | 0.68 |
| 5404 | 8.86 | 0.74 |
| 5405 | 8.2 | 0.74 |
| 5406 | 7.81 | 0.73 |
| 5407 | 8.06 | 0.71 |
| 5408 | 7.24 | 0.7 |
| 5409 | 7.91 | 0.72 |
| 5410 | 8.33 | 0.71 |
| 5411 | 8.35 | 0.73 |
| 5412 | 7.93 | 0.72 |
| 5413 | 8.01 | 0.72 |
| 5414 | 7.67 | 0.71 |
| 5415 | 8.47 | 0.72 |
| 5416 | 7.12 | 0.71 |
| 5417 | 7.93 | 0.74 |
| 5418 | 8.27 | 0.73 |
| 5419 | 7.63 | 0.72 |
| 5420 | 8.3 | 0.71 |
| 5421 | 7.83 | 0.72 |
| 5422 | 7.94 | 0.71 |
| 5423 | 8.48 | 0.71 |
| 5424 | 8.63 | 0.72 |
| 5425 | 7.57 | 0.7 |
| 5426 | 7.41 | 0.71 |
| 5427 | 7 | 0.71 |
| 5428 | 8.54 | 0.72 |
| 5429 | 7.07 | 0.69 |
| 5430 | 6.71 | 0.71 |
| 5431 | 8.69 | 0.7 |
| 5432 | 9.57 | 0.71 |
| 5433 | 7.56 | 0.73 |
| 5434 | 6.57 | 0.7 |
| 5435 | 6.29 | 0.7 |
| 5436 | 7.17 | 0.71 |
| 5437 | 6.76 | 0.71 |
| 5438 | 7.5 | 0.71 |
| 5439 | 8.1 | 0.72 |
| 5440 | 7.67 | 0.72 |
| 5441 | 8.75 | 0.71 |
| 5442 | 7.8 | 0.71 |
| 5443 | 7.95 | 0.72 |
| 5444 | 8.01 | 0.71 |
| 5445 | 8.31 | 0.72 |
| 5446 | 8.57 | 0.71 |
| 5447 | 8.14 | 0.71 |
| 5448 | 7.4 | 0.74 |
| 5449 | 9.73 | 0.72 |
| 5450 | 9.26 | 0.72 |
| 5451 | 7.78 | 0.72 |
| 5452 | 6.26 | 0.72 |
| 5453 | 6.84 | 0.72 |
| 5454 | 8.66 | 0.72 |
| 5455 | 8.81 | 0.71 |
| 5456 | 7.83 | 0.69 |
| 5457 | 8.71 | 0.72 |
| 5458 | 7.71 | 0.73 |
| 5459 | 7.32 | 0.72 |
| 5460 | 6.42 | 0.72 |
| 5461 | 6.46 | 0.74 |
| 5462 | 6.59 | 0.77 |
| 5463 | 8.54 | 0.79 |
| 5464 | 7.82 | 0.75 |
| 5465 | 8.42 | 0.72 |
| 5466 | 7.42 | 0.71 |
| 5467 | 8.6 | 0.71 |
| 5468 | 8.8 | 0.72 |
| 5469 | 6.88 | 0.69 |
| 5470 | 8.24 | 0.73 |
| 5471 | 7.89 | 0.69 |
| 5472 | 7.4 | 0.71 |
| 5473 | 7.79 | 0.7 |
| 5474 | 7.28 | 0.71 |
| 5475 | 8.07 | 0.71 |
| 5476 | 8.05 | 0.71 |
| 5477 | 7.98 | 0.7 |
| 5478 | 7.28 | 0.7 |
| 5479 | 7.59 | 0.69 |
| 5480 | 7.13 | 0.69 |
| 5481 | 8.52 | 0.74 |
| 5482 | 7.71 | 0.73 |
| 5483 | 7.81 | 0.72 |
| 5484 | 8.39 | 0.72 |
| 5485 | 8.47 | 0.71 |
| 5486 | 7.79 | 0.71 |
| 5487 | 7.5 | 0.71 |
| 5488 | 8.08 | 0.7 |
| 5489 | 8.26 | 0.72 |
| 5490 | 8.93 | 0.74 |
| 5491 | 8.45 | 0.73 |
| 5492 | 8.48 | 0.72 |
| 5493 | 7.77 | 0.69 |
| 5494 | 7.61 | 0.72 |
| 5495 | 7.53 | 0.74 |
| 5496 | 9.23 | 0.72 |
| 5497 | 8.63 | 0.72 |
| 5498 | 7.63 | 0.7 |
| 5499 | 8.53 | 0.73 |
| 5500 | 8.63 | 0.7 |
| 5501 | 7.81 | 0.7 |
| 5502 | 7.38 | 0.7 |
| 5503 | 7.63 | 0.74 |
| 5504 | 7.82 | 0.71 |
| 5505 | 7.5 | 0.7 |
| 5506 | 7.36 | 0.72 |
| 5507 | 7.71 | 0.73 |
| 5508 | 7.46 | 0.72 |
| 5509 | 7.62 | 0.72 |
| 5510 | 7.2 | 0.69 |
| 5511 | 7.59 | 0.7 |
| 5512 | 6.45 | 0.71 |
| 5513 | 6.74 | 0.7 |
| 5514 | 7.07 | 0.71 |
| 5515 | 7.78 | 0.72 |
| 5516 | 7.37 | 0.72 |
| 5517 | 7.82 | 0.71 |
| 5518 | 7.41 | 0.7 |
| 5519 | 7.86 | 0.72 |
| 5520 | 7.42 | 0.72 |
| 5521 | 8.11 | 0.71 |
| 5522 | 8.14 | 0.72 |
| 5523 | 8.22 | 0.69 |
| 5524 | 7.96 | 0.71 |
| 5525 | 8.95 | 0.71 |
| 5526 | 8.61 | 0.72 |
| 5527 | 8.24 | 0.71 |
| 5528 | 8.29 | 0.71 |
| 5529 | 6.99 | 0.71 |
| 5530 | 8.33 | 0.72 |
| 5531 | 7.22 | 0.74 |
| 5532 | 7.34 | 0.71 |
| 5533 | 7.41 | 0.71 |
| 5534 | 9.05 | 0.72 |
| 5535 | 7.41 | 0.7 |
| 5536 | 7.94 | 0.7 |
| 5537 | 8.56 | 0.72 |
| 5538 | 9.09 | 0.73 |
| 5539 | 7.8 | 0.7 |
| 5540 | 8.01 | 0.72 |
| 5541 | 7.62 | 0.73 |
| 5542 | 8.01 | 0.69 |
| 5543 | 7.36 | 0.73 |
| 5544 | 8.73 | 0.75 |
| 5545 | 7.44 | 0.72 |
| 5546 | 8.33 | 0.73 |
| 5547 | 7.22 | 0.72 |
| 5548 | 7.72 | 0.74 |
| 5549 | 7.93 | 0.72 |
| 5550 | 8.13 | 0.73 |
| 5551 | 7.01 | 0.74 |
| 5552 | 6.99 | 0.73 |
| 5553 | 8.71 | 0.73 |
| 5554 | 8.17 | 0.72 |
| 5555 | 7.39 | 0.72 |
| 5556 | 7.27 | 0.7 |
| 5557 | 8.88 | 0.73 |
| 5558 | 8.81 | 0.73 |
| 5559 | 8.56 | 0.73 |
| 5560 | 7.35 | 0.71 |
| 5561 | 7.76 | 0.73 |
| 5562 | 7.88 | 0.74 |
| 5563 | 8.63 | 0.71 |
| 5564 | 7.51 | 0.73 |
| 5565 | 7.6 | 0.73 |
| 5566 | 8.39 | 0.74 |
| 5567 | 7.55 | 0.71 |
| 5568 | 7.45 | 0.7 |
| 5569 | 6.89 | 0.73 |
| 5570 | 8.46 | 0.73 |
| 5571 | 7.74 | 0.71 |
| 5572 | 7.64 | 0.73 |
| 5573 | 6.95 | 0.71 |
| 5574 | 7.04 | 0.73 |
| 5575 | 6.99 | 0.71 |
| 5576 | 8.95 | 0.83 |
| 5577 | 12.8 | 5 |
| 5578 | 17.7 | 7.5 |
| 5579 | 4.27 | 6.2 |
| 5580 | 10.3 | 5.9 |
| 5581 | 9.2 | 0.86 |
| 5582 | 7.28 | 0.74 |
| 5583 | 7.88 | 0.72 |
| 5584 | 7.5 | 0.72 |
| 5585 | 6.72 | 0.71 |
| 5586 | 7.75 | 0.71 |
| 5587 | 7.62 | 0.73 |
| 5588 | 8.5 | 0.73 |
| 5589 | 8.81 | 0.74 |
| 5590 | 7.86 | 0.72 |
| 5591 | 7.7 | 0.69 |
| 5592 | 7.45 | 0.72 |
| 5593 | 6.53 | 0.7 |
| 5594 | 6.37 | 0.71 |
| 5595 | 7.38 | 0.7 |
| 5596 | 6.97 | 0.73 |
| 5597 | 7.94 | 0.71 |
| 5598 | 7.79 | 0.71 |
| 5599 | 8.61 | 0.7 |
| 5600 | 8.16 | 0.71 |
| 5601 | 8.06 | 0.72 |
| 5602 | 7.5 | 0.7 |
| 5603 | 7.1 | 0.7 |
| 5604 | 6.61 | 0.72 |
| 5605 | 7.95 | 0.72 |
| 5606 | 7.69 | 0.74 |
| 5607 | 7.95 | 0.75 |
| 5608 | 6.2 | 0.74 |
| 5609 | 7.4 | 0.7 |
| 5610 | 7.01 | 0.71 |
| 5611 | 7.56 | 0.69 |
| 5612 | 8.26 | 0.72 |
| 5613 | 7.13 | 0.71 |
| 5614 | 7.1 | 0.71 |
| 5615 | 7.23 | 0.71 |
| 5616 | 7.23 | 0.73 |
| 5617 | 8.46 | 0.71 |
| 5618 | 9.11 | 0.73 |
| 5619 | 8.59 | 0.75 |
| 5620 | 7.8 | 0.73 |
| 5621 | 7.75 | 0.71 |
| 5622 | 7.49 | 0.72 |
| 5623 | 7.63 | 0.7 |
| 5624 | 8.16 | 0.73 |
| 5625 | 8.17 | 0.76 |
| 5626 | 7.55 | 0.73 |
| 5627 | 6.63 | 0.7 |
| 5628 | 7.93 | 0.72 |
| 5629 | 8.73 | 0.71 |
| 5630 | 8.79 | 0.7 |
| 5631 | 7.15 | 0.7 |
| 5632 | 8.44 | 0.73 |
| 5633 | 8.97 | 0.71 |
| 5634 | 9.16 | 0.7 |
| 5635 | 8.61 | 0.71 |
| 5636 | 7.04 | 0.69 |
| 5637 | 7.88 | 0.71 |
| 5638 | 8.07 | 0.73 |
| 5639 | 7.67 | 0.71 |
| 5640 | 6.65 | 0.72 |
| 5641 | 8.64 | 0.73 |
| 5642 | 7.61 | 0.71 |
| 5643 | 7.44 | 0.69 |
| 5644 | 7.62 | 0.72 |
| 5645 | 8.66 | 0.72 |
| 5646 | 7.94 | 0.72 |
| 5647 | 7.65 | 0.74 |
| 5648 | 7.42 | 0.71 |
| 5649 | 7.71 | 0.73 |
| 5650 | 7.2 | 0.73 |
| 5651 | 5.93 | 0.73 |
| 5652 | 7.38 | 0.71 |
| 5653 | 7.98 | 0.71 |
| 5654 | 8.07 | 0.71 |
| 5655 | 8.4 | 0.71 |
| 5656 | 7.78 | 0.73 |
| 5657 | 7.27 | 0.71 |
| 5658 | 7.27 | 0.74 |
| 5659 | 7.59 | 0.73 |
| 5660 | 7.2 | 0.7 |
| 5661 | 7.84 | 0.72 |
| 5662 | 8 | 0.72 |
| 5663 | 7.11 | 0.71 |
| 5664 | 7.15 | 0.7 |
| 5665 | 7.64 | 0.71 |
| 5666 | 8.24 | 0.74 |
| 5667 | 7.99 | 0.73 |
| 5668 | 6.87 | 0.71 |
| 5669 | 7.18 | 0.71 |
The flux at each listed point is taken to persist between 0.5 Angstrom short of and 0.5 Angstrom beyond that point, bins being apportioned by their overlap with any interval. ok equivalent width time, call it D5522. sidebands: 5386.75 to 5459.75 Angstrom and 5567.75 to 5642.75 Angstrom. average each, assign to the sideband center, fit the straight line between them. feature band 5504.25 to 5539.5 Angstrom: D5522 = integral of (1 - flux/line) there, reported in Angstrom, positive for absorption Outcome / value 0.5 Angstrom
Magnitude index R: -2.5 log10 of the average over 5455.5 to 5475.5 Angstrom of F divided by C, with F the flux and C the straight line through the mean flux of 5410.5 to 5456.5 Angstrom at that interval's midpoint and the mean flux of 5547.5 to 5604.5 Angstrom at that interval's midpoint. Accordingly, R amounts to 0.03 mag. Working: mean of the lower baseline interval 7.89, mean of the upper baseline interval 7.98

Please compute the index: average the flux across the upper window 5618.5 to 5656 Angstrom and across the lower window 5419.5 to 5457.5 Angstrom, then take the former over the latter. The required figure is 0.99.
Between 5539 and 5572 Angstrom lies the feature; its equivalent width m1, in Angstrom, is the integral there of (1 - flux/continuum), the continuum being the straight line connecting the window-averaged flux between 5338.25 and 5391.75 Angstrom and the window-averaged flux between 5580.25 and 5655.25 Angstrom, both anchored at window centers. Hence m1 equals -0.3 Angstrom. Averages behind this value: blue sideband 7.88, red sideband 7.74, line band 7.86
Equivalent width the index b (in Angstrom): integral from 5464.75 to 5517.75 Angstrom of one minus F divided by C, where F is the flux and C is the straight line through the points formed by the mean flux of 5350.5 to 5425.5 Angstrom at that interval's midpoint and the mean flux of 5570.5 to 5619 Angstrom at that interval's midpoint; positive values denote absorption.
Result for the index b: 0.6 Angstrom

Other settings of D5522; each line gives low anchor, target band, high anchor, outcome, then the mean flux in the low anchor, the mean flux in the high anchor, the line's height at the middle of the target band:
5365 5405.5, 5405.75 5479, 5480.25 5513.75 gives 0.4 Angstrom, 7.87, 7.87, 7.87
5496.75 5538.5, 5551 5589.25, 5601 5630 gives -2.2 Angstrom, 7.81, 7.67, 7.73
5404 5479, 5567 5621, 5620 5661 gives -0.7 Angstrom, 7.84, 7.78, 7.8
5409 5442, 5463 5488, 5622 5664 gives -0.3 Angstrom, 7.81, 7.77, 7.8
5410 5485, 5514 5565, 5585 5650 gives -0.9 Angstrom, 7.84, 7.75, 7.79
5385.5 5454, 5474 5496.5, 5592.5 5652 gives -0.6 Angstrom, 7.84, 7.69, 7.79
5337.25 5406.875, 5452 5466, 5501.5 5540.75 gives 0.3 Angstrom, 7.9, 7.76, 7.82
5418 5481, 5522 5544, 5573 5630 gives -0.5 Angstrom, 7.81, 7.93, 7.87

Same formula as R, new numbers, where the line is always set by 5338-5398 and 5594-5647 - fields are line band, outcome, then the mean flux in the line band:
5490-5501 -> -0.06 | 8.26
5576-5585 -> -0.21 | 9.42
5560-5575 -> 0.02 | 7.64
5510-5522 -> 0.06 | 7.44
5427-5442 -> 0.03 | 7.62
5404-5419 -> -0.01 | 7.97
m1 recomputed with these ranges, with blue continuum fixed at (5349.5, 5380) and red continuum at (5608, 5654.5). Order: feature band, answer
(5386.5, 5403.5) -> 0.27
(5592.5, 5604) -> 0.50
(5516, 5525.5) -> -0.17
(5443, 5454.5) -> -0.35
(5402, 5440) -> 0.38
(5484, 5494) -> -0.44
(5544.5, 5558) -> -0.02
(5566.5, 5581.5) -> -1.66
